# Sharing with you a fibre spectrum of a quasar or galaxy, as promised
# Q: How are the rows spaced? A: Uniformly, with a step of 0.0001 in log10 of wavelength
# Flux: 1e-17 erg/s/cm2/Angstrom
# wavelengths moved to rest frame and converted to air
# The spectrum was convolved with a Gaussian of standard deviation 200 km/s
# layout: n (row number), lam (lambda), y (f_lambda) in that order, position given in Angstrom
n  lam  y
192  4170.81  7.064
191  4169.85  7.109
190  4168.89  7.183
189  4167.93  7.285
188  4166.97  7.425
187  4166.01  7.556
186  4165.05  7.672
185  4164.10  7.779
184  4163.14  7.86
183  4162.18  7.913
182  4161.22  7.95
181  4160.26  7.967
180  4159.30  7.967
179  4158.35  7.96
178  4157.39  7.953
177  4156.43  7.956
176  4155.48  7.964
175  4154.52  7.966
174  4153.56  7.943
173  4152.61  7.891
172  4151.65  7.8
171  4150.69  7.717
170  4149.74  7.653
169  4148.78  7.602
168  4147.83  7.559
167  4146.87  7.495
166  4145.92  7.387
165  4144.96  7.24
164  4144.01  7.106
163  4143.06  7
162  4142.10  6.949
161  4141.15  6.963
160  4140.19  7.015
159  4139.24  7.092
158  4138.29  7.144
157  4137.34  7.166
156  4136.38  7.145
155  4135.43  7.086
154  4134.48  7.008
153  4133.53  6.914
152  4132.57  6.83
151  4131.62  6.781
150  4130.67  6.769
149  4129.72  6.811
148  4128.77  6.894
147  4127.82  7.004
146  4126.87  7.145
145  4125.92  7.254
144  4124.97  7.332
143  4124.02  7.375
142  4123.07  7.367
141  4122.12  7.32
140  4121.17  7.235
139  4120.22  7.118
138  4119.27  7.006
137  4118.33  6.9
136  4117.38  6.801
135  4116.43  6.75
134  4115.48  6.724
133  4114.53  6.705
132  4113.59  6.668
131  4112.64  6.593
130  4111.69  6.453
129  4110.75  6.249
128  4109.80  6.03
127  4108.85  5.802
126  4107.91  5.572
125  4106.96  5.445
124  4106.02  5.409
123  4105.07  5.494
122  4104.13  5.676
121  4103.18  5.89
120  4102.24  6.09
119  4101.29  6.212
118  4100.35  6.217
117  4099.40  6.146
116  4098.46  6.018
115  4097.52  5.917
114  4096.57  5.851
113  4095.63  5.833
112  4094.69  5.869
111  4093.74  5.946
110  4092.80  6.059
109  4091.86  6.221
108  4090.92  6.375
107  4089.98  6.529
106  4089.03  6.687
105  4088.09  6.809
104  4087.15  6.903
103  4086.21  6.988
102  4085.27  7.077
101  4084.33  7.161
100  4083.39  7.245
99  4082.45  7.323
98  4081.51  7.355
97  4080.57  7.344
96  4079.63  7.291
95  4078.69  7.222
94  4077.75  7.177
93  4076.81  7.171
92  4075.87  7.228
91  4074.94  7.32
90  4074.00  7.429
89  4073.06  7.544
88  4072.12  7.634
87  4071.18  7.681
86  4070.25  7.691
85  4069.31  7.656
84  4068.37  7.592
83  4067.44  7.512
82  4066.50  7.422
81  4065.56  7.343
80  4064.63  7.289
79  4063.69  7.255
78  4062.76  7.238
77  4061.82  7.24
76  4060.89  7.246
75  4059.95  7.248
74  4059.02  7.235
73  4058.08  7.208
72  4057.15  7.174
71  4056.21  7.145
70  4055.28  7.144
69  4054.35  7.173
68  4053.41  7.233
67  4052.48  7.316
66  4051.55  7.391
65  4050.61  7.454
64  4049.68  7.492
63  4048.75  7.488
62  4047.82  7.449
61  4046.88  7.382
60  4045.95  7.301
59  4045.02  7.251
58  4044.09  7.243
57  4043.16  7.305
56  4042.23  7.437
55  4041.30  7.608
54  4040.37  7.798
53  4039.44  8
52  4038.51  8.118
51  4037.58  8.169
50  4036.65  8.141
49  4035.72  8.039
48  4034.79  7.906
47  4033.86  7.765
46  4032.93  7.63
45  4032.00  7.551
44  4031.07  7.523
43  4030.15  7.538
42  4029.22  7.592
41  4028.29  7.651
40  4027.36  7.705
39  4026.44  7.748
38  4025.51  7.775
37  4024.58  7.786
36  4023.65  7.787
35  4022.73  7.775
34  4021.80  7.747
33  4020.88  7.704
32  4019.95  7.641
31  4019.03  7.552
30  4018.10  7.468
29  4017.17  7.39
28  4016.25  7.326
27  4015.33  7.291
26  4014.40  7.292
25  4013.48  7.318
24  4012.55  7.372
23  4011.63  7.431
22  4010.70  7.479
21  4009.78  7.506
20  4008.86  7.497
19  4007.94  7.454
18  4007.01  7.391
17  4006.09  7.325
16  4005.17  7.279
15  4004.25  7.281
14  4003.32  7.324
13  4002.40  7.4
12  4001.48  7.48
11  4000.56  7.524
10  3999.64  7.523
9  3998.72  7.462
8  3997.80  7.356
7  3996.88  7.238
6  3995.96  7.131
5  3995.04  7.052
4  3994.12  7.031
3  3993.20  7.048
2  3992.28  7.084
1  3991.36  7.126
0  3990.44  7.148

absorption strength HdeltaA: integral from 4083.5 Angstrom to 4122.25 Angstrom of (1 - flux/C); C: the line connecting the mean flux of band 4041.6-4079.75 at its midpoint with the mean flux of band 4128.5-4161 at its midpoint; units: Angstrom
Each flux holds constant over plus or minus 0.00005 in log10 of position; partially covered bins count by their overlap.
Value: 5.3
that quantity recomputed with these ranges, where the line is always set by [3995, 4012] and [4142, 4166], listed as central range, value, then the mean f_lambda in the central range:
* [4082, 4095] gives 1.5 Angstrom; 6.66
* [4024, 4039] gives -0.7 Angstrom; 7.79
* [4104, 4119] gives 2.7 Angstrom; 6.23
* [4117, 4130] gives 0.9 Angstrom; 7.12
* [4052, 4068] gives 0.5 Angstrom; 7.27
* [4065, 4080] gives 0.2 Angstrom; 7.43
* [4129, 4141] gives 1.1 Angstrom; 6.98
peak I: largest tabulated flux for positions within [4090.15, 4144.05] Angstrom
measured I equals 7.375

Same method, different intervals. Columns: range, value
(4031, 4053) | 8.169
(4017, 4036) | 8.039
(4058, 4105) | 7.691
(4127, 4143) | 7.166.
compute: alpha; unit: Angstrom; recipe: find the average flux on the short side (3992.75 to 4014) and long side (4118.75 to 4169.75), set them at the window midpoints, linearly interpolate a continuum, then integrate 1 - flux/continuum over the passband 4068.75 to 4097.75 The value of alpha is 1.7 Angstrom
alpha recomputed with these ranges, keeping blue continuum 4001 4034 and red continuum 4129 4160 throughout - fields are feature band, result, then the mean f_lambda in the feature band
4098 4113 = 3.0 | 5.95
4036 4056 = -0.1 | 7.52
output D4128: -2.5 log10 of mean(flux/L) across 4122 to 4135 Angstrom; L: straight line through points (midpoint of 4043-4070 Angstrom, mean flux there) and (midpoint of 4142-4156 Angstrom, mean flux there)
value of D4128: 0.07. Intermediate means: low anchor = 7.33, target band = 7.05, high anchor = 7.57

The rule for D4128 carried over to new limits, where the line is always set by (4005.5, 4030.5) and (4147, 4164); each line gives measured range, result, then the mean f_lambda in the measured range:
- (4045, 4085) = 0.04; 7.34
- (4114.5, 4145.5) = 0.11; 7.03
